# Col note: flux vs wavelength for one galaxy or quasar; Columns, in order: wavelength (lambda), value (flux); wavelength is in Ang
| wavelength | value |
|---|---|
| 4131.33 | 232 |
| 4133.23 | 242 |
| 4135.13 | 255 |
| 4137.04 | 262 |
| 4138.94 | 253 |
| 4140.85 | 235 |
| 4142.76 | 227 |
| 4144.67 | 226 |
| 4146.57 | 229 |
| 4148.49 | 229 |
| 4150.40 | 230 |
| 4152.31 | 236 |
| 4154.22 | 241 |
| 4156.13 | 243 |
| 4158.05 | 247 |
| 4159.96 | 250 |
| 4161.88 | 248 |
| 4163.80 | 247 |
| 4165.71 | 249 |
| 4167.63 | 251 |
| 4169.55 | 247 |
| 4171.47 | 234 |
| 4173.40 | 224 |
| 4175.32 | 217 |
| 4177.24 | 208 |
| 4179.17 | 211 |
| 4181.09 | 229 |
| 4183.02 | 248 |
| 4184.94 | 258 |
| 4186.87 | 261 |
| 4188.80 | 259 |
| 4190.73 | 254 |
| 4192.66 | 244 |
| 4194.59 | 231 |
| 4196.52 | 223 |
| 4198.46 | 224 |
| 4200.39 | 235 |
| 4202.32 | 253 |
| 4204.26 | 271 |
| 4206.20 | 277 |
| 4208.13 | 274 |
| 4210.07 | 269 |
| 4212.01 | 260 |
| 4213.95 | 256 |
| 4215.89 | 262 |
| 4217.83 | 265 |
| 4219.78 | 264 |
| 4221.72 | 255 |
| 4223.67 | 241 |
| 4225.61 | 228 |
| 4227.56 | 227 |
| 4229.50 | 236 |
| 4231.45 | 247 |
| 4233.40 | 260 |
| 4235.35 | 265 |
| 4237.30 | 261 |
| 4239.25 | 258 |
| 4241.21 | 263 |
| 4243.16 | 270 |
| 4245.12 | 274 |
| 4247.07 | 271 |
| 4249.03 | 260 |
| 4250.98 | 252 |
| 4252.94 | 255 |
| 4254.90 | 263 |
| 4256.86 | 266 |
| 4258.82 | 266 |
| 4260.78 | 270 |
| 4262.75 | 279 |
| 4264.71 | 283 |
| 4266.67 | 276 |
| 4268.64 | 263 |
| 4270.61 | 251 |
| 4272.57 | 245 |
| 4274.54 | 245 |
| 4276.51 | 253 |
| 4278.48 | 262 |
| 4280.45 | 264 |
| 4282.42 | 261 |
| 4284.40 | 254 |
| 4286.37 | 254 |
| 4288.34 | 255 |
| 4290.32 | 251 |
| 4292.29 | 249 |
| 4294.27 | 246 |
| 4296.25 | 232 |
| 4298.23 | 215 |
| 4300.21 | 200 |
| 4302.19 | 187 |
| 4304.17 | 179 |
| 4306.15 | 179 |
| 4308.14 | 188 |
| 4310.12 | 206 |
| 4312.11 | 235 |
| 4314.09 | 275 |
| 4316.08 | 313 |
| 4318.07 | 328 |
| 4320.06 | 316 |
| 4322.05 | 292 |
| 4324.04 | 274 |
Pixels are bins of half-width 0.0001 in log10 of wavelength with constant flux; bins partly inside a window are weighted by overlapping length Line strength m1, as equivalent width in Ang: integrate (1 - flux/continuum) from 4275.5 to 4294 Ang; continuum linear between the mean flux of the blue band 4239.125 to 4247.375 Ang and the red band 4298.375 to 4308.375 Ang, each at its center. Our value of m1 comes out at -3.7 Ang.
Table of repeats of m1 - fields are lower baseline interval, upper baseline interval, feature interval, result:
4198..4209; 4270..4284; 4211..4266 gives -0.7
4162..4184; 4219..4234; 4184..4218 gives -2.1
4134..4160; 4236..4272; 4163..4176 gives 0.3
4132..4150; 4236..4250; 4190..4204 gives 0.8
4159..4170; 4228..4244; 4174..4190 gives 0.9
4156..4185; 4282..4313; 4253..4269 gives -3.0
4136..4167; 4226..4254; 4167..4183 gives 1.1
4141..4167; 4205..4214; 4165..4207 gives 2.4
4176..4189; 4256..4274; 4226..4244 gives 0.2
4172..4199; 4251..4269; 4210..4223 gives -0.6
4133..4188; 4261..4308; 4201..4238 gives -2.4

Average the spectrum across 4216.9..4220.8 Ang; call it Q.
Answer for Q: 264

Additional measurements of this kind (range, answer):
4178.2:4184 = 230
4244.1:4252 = 264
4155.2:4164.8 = 247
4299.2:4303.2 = 194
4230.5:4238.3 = 258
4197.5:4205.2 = 246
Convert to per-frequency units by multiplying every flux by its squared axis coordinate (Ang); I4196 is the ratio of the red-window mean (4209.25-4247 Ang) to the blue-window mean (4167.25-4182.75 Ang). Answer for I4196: 1.15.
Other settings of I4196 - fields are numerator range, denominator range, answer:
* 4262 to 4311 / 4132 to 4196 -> 1.05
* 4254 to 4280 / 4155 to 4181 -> 1.17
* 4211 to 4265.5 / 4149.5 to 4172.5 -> 1.10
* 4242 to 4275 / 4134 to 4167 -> 1.15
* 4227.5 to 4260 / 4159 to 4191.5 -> 1.11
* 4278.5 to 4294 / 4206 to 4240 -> 1.03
